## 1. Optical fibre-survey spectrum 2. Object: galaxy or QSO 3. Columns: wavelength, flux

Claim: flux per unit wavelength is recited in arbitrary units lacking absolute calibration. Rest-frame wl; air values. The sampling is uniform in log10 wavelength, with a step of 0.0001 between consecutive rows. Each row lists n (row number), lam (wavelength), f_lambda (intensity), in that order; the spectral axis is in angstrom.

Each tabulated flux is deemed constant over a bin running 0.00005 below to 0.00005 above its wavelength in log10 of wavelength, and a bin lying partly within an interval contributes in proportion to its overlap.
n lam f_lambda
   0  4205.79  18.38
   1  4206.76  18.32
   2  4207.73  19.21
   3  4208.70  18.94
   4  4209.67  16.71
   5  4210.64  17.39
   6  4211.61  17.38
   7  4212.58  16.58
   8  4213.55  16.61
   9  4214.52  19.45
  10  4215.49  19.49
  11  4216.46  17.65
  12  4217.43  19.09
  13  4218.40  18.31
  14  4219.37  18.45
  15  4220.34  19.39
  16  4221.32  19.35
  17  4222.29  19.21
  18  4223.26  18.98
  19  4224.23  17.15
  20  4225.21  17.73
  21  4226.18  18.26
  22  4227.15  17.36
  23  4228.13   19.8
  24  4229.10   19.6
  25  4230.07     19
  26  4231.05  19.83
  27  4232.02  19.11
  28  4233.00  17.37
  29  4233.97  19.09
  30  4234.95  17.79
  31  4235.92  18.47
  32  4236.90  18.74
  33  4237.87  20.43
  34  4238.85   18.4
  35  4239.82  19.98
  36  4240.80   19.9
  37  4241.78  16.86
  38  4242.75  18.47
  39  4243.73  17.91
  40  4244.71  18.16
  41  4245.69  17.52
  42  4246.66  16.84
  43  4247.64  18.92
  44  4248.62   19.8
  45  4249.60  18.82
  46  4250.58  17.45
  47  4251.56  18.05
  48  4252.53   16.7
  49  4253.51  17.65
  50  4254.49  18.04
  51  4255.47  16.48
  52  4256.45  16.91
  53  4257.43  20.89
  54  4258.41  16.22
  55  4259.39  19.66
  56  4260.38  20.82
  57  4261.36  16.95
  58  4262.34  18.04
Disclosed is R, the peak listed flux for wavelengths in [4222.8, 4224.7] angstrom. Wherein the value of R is 18.98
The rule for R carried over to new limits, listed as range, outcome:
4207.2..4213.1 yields 19.21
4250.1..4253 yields 18.05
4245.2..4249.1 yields 19.8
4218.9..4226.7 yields 19.39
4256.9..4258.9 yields 20.89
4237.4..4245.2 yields 20.43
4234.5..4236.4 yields 18.47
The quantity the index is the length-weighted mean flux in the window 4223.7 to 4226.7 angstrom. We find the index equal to 17.7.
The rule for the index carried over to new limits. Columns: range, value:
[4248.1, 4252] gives 18.5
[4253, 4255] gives 17.8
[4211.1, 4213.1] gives 17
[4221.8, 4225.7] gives 18.3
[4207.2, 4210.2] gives 18.3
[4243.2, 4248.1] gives 17.9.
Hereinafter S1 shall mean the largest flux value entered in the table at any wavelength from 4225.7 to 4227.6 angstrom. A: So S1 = 18.26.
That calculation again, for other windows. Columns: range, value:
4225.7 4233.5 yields 19.83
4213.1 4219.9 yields 19.49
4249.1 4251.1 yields 18.82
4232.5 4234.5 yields 19.09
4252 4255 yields 18.04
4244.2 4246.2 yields 18.16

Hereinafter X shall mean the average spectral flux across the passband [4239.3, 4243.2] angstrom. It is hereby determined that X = 18.8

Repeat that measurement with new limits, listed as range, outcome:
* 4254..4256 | 17.2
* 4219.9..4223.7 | 19.2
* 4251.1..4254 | 17.5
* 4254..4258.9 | 17.7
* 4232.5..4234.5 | 18.2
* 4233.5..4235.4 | 18.4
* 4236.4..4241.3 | 19.5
